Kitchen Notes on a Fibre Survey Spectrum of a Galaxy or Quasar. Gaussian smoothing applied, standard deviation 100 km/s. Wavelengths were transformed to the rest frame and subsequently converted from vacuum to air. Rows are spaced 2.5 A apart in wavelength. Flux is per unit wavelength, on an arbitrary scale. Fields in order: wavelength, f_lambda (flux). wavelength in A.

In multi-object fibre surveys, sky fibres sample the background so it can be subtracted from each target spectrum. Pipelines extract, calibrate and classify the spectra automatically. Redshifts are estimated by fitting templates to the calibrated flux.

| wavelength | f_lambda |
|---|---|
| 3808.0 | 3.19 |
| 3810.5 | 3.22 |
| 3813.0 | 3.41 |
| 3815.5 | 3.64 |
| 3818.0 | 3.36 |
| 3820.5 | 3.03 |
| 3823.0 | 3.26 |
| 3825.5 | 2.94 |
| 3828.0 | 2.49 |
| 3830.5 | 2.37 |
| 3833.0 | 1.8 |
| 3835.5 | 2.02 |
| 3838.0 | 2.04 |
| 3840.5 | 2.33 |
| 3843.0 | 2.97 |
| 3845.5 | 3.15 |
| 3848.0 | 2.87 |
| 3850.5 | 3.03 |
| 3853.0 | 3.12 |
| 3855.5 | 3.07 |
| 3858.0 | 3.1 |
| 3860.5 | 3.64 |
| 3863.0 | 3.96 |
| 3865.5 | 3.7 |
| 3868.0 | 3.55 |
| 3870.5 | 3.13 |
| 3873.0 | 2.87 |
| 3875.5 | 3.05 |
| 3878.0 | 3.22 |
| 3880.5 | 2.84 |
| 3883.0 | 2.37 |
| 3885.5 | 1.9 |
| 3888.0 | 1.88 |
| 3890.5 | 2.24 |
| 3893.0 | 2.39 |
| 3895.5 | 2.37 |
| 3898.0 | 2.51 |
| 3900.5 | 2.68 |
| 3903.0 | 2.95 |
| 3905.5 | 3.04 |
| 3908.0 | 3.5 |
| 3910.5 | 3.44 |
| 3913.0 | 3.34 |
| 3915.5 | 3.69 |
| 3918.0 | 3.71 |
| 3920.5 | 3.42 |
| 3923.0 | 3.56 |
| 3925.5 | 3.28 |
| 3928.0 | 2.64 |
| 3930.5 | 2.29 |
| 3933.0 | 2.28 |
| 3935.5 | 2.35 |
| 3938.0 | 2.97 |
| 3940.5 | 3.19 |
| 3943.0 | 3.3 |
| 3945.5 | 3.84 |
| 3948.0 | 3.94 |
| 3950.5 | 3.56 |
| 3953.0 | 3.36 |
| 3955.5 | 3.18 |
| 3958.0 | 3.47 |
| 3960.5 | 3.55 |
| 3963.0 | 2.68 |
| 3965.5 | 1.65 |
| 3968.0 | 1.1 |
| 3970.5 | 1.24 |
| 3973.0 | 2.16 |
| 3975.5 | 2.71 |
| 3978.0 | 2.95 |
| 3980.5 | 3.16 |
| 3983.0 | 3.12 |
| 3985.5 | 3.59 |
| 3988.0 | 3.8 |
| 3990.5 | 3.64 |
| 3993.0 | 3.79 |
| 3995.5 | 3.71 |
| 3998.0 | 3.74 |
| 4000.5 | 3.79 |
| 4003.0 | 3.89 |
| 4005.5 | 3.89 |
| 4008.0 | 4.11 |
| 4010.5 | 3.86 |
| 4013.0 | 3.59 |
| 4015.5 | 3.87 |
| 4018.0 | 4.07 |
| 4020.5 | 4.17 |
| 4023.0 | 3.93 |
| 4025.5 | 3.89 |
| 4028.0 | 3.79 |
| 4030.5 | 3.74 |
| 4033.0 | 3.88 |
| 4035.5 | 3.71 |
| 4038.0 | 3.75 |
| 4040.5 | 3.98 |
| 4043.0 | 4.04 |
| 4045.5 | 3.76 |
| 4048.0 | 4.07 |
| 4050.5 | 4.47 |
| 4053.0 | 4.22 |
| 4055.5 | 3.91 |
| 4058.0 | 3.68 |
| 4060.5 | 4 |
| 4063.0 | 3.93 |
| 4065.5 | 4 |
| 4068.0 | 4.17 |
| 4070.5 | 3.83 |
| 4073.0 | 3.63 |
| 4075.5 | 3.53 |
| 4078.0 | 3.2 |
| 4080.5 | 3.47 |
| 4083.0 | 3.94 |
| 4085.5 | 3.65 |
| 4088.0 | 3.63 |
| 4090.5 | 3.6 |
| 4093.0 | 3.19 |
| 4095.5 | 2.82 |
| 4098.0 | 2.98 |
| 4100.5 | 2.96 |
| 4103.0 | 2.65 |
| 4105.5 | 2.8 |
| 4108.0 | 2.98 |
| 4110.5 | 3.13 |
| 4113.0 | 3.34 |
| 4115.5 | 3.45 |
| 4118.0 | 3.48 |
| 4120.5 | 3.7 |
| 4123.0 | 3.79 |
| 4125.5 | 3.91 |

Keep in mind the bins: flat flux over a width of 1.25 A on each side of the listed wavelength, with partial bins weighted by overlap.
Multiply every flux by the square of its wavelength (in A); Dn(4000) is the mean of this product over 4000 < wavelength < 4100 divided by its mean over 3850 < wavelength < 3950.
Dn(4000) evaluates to 1.34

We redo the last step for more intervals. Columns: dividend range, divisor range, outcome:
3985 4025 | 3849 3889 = 1.36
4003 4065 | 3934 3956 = 1.25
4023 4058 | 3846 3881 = 1.33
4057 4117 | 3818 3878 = 1.31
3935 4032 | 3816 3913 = 1.25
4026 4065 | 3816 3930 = 1.46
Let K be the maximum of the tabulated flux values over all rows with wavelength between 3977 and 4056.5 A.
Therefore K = 4.47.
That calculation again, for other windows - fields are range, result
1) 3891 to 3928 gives 3.71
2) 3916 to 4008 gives 4.11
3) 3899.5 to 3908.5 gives 3.5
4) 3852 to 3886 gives 3.96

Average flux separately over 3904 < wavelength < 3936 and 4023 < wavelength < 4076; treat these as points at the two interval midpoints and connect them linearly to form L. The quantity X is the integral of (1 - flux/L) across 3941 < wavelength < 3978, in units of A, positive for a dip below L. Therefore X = 5.6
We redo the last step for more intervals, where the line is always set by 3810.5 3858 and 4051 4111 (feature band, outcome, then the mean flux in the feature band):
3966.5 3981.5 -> 4.8 A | 2.19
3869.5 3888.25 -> 1.7 A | 2.69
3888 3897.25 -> 2.2 A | 2.28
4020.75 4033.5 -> -1.9 A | 3.87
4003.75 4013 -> -1.6 A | 3.9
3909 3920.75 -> -1.8 A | 3.53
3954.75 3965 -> 0.2 A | 3.11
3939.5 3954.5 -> -1.8 A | 3.53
